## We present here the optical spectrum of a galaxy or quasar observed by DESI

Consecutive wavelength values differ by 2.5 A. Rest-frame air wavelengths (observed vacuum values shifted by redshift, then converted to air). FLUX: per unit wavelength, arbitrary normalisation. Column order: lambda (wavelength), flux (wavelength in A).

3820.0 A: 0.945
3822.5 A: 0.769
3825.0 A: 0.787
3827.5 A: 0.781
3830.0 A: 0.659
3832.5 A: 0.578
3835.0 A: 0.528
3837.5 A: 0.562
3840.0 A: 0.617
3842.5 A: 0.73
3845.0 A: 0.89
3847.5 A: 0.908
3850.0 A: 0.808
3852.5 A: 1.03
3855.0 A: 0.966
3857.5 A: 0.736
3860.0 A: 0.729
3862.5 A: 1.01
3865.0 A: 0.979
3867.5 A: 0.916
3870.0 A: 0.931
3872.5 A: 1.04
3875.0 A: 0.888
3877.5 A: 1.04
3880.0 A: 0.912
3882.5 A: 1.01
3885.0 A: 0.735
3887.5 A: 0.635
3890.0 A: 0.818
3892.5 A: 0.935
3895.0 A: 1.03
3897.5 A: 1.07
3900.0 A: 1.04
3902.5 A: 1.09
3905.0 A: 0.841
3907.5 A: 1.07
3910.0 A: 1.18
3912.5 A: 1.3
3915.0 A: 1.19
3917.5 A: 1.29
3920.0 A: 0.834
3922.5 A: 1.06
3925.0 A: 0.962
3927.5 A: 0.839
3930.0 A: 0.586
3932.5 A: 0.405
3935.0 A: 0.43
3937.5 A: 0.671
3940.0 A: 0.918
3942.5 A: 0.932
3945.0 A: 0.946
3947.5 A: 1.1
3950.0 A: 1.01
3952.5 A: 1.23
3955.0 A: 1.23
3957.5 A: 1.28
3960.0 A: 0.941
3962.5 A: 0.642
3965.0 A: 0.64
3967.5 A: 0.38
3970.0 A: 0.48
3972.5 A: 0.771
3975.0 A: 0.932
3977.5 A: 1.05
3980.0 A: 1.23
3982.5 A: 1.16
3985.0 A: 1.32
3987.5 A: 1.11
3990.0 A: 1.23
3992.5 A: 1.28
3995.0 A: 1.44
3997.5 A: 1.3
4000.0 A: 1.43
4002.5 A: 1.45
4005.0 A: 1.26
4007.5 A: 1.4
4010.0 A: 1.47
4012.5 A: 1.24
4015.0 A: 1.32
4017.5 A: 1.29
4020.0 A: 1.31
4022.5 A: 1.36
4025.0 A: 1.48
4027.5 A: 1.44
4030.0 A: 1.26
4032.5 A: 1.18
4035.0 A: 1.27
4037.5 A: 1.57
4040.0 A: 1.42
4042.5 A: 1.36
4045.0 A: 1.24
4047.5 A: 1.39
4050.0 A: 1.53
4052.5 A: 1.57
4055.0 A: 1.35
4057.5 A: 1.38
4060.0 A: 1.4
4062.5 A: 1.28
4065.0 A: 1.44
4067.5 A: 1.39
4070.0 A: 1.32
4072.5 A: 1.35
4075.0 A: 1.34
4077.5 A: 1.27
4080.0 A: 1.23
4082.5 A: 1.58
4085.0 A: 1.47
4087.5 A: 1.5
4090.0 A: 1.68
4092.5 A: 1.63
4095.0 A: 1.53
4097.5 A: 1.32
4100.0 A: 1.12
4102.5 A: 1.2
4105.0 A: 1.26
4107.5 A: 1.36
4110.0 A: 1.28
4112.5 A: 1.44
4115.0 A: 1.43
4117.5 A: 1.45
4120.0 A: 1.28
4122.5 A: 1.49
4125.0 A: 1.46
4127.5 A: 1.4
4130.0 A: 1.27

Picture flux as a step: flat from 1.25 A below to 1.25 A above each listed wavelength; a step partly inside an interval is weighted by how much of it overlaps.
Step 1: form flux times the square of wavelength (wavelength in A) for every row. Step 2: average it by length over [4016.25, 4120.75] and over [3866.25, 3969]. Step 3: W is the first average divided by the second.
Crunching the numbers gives 1.61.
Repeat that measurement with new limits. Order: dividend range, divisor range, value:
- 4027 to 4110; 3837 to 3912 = 1.67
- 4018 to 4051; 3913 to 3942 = 1.70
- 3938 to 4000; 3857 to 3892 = 1.21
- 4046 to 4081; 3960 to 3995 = 1.49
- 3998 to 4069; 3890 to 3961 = 1.49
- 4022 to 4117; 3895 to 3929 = 1.42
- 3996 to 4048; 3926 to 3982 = 1.64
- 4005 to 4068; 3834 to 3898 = 1.73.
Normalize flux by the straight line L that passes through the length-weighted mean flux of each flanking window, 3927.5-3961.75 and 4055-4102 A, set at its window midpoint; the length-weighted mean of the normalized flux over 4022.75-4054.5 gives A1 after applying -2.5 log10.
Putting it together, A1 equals -0.12 mag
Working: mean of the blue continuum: 0.892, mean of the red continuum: 1.4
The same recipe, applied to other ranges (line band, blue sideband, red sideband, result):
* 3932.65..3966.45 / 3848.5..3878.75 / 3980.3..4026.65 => 0.28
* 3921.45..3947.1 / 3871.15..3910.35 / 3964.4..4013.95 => 0.30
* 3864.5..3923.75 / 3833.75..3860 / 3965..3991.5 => -0.18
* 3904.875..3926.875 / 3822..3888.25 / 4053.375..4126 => -0.12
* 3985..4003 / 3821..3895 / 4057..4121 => -0.14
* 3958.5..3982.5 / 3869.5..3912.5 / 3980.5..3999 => 0.44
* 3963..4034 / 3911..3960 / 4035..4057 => 0.05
